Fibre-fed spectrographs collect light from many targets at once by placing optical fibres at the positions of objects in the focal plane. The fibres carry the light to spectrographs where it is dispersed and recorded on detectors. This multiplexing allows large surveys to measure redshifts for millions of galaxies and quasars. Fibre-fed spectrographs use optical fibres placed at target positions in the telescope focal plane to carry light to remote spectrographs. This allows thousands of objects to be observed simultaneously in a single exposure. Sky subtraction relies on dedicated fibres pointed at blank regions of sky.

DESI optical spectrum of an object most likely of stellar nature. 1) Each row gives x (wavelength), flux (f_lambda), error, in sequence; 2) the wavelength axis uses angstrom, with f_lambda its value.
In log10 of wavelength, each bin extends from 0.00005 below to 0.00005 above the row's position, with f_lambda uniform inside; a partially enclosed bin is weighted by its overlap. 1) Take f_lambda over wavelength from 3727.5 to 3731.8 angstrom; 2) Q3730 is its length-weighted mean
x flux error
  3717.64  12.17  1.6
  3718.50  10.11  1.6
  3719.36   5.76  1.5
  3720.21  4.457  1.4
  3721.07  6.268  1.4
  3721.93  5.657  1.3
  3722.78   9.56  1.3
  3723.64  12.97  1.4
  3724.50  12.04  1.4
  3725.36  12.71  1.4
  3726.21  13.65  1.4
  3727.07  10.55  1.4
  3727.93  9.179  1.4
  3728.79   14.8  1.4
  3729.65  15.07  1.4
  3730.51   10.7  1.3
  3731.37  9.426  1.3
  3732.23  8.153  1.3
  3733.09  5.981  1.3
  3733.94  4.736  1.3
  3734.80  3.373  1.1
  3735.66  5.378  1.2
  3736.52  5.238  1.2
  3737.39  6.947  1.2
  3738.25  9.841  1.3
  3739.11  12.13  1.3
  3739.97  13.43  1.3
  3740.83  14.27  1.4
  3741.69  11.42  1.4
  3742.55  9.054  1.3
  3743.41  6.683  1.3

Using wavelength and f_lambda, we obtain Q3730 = 11.8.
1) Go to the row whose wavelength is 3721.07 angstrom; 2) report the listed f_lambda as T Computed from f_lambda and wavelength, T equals 6.268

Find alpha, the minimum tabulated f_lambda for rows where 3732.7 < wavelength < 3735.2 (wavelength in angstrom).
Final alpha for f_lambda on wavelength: 3.373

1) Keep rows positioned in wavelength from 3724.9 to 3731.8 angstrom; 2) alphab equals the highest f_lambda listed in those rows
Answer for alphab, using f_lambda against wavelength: 15.07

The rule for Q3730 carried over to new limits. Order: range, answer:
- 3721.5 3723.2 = 7.62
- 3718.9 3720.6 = 5.21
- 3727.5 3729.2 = 11.9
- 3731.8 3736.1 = 5.53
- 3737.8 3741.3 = 12.4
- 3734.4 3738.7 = 6.19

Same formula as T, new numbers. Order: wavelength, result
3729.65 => 15.07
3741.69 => 11.42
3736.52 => 5.238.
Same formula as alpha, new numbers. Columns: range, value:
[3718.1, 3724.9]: 4.457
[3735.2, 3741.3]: 5.238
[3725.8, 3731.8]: 9.179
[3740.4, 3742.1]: 11.42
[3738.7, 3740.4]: 12.13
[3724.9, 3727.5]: 10.55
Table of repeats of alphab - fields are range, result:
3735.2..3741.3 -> 14.27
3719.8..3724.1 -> 12.97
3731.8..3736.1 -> 8.153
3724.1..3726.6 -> 13.65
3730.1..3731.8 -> 10.7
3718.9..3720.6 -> 5.76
